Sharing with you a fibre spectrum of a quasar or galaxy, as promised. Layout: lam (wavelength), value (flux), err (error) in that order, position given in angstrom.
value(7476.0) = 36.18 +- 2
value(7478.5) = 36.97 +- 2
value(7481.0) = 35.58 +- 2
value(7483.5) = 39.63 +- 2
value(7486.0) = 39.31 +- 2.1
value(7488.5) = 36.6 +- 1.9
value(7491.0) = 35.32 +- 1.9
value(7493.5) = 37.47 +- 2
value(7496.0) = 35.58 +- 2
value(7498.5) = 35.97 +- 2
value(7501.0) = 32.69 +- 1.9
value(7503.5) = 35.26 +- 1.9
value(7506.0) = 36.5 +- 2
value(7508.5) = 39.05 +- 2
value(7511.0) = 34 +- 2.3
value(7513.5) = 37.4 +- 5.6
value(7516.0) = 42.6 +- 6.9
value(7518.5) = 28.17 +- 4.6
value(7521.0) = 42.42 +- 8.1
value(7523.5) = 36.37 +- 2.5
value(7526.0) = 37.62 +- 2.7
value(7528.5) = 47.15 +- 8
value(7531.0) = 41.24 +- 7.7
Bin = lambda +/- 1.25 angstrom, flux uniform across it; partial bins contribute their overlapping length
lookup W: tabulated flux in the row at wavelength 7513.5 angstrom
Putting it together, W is 37.4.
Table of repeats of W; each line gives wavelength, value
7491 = 35.32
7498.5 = 35.97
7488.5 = 36.6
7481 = 35.58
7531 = 41.24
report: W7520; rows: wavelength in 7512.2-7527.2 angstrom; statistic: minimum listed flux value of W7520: 28.17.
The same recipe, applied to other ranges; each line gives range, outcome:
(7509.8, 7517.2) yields 34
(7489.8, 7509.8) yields 32.69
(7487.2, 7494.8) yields 35.32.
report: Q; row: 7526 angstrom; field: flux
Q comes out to 37.62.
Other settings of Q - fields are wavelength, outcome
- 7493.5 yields 37.47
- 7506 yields 36.5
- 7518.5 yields 28.17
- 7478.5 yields 36.97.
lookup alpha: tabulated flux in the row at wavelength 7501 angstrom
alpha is 32.69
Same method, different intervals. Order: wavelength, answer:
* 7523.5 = 36.37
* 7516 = 42.6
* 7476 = 36.18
